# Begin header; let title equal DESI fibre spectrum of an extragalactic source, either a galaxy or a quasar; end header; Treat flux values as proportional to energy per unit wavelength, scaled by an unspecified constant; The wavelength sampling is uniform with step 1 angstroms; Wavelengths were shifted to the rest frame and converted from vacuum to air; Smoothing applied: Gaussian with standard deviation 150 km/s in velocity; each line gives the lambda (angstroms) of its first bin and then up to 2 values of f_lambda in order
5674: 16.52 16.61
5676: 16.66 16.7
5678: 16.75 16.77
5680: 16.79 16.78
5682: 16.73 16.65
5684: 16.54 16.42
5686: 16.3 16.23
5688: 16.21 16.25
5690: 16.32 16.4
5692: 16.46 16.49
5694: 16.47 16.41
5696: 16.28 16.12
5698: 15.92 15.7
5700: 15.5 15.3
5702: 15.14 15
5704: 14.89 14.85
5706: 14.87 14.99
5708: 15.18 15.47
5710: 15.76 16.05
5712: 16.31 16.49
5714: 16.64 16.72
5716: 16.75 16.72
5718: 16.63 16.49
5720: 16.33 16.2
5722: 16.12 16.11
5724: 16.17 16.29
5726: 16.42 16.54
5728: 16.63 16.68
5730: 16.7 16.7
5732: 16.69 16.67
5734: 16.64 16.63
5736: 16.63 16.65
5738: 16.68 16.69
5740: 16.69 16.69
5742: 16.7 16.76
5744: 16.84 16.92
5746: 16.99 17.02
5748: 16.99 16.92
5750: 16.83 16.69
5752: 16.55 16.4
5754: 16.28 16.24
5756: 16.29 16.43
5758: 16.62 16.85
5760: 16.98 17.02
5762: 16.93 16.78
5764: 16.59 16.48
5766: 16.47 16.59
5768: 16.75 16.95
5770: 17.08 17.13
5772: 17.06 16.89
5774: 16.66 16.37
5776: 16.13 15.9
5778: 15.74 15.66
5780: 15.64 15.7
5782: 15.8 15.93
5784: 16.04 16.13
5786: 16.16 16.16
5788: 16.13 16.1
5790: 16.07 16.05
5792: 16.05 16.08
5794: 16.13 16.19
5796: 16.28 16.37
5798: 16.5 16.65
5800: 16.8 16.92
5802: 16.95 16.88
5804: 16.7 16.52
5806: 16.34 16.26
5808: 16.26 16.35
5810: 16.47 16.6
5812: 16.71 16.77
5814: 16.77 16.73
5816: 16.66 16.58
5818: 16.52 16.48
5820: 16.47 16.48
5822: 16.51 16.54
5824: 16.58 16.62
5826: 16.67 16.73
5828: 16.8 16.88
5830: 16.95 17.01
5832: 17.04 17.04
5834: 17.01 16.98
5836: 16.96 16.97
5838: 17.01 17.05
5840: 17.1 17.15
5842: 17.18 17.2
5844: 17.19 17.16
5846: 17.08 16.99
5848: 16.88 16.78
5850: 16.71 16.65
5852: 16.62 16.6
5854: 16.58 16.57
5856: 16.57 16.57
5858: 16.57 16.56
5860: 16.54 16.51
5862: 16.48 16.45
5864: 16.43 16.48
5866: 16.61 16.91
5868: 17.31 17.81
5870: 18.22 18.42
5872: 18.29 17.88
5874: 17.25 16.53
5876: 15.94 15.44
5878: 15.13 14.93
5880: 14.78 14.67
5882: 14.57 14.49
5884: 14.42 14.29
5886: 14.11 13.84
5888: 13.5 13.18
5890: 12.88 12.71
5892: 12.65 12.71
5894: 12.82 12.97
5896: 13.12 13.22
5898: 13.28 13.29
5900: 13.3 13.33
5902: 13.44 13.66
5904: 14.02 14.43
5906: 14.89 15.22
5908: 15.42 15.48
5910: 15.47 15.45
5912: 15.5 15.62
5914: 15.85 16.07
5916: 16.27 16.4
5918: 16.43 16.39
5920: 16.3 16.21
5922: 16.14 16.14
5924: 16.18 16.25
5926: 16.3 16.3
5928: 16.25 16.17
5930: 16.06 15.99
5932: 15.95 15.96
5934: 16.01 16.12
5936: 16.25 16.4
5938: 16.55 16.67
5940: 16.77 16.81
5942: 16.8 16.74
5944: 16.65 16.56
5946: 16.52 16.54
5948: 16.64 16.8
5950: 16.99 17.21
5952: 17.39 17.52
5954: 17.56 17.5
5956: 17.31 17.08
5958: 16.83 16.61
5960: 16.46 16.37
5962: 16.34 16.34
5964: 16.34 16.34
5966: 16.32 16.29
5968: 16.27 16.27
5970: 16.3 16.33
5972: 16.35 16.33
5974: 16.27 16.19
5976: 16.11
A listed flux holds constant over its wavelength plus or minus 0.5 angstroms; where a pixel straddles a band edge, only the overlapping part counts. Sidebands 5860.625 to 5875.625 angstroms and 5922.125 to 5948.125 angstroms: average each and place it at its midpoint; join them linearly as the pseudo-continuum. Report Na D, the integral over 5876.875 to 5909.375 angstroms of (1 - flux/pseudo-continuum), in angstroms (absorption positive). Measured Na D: 5.7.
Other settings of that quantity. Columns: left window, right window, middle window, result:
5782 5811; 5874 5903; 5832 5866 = -4.1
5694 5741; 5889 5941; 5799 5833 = -2.2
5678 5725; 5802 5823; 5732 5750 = -0.5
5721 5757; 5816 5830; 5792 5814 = 0.1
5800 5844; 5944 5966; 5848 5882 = 0.4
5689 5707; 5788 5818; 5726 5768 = -1.5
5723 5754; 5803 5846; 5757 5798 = 0.8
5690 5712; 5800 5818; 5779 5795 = 0.4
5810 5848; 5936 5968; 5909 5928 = 0.8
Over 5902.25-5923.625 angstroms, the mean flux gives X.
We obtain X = 15.6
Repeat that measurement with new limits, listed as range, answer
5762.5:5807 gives 16.4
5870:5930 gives 15.1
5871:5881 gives 16.3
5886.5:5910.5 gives 13.7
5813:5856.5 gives 16.8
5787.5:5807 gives 16.4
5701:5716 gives 15.6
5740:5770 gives 16.7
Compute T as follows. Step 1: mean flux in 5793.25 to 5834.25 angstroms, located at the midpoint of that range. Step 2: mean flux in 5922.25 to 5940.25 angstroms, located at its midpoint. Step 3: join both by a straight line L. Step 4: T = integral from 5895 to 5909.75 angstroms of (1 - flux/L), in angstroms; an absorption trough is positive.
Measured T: 2.1 angstroms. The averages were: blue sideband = 16.6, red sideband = 16.2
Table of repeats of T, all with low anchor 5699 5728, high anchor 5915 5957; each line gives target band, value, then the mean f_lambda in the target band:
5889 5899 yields 2.1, 13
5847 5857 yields -0.2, 16.7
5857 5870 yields -0.3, 16.8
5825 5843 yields -0.8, 17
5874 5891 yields 1.9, 14.6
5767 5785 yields -0.2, 16.3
